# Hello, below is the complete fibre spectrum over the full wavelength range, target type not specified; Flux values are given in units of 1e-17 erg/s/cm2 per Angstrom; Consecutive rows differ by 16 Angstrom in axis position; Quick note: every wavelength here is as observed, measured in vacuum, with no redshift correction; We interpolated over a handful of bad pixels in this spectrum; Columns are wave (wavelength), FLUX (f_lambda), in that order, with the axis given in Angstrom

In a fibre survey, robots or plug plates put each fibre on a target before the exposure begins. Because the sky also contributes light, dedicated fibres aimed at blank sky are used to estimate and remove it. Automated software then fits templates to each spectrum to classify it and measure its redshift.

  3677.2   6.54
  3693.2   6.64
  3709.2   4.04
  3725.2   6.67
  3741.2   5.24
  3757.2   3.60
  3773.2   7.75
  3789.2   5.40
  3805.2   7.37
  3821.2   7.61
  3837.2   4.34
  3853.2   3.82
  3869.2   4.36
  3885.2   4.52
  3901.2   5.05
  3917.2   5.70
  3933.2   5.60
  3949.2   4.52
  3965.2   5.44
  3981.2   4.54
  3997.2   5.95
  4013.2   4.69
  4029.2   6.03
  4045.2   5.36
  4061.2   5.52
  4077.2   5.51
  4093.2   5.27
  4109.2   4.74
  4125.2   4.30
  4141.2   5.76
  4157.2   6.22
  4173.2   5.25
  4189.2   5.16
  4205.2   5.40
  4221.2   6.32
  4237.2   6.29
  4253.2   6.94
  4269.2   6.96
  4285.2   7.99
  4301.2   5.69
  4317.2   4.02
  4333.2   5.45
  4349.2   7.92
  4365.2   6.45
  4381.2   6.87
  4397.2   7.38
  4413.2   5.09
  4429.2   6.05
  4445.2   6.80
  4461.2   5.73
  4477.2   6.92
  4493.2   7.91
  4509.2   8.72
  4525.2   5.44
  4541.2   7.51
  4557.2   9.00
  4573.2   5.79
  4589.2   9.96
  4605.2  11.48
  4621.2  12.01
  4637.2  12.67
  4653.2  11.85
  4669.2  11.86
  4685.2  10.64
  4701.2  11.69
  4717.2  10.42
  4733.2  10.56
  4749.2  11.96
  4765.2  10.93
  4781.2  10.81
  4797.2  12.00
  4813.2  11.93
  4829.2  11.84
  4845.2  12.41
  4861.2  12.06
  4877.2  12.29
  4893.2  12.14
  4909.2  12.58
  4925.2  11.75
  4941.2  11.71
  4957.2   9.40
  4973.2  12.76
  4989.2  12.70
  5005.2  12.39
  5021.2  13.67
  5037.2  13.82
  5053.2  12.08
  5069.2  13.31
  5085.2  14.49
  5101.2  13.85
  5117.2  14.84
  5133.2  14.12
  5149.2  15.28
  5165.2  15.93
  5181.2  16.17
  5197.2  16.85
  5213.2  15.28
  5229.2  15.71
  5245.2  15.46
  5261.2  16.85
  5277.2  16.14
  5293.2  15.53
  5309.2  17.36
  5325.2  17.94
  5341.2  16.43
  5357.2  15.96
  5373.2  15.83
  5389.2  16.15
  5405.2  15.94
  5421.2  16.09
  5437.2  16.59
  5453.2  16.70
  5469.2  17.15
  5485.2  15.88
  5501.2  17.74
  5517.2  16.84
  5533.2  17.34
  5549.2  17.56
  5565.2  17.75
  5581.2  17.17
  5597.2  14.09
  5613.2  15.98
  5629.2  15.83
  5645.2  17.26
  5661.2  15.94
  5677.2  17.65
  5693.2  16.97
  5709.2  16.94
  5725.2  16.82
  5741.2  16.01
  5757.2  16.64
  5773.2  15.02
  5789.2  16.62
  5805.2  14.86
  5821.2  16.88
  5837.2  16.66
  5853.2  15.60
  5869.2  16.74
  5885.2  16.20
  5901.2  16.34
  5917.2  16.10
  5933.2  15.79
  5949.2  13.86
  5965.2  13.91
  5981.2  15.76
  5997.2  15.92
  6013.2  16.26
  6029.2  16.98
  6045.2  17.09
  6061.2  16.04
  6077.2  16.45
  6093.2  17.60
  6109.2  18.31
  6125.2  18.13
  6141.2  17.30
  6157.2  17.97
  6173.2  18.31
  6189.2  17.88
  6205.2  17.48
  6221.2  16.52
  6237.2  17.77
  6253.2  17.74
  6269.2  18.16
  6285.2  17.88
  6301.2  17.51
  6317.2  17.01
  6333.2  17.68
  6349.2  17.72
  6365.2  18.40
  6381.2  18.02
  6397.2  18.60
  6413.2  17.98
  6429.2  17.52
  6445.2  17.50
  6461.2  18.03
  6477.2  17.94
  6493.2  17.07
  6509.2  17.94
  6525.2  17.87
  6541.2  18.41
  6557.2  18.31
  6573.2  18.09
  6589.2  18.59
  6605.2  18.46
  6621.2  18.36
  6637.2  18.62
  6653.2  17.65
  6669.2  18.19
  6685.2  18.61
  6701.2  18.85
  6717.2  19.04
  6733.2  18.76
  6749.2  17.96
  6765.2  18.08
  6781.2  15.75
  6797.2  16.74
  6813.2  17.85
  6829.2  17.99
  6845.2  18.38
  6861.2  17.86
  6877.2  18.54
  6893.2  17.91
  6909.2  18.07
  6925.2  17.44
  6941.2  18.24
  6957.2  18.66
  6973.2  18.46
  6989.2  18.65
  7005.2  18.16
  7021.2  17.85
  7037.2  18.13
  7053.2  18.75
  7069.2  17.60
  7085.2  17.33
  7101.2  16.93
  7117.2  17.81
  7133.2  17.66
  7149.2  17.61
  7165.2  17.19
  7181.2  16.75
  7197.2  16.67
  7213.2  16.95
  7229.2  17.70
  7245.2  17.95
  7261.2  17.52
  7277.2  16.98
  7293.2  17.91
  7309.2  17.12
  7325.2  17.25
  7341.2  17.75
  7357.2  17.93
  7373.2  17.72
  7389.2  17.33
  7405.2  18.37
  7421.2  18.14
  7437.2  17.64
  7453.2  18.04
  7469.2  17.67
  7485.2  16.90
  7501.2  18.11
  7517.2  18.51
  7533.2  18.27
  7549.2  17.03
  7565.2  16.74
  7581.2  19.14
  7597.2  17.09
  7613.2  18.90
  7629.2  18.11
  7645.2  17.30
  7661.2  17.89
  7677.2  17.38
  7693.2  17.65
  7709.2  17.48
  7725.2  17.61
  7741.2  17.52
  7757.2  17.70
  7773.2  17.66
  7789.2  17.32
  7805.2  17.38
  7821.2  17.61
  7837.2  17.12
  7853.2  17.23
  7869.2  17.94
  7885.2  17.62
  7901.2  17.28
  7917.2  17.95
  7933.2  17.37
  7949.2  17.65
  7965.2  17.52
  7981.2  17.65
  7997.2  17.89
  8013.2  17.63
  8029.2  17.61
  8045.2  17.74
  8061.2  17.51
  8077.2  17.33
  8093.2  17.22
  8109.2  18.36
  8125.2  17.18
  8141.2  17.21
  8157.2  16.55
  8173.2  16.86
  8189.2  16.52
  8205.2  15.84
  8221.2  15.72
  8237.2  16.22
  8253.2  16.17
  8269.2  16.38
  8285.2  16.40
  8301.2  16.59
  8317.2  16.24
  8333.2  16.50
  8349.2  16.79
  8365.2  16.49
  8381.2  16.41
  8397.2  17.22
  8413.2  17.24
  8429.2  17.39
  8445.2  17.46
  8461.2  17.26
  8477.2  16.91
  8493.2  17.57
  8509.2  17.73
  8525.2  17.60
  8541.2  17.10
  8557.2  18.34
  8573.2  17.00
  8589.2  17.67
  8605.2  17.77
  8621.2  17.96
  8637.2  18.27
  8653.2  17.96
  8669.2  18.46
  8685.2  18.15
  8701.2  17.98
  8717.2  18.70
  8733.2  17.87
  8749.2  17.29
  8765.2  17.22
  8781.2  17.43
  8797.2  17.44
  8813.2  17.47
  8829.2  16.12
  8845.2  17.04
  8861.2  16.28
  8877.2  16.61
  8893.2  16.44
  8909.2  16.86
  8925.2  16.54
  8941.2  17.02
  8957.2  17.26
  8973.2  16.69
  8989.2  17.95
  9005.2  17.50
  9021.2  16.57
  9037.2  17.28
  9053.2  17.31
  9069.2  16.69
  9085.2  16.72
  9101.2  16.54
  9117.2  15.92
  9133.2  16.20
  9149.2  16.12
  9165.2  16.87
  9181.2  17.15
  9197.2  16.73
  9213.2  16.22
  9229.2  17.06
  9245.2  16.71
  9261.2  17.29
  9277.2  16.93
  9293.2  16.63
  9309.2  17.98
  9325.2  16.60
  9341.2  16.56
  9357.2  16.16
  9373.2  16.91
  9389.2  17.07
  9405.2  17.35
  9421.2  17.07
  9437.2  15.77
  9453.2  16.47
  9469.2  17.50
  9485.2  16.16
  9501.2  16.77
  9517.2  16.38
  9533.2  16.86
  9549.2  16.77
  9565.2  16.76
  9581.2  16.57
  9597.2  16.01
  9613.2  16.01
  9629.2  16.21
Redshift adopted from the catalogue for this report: 0.151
